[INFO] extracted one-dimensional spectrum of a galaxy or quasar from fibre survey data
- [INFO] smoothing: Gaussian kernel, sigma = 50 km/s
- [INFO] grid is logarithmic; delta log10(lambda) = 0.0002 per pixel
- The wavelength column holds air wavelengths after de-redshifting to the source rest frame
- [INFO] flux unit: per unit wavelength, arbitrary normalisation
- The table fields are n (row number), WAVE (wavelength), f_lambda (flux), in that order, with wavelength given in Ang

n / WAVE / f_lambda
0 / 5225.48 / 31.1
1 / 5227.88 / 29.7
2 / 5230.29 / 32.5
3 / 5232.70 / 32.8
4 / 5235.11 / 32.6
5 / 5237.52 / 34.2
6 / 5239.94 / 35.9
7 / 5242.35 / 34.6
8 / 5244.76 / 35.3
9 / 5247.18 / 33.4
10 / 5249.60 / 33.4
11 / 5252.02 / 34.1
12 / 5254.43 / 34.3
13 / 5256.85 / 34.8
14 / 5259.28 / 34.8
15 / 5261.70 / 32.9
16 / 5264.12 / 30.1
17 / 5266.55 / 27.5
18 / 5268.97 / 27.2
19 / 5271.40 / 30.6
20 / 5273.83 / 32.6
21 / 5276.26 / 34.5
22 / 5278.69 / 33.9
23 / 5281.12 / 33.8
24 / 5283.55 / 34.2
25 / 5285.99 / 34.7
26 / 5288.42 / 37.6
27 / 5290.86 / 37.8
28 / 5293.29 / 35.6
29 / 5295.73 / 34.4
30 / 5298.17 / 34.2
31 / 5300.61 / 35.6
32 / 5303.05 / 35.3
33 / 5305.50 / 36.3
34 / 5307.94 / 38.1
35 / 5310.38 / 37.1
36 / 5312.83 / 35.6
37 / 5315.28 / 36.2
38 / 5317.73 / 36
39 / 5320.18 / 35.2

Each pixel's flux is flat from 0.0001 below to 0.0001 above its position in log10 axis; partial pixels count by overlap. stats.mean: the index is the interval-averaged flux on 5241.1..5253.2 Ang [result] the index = 34.2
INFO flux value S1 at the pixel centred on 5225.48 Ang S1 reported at 31.1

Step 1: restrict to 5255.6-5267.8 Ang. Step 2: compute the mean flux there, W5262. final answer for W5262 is 32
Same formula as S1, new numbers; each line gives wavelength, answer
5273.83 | 32.6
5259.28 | 34.8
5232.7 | 32.8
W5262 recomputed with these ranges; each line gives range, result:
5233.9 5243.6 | 34.3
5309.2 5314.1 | 36.3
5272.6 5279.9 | 33.7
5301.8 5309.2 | 36.6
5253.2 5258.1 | 34.6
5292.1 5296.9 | 35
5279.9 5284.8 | 34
